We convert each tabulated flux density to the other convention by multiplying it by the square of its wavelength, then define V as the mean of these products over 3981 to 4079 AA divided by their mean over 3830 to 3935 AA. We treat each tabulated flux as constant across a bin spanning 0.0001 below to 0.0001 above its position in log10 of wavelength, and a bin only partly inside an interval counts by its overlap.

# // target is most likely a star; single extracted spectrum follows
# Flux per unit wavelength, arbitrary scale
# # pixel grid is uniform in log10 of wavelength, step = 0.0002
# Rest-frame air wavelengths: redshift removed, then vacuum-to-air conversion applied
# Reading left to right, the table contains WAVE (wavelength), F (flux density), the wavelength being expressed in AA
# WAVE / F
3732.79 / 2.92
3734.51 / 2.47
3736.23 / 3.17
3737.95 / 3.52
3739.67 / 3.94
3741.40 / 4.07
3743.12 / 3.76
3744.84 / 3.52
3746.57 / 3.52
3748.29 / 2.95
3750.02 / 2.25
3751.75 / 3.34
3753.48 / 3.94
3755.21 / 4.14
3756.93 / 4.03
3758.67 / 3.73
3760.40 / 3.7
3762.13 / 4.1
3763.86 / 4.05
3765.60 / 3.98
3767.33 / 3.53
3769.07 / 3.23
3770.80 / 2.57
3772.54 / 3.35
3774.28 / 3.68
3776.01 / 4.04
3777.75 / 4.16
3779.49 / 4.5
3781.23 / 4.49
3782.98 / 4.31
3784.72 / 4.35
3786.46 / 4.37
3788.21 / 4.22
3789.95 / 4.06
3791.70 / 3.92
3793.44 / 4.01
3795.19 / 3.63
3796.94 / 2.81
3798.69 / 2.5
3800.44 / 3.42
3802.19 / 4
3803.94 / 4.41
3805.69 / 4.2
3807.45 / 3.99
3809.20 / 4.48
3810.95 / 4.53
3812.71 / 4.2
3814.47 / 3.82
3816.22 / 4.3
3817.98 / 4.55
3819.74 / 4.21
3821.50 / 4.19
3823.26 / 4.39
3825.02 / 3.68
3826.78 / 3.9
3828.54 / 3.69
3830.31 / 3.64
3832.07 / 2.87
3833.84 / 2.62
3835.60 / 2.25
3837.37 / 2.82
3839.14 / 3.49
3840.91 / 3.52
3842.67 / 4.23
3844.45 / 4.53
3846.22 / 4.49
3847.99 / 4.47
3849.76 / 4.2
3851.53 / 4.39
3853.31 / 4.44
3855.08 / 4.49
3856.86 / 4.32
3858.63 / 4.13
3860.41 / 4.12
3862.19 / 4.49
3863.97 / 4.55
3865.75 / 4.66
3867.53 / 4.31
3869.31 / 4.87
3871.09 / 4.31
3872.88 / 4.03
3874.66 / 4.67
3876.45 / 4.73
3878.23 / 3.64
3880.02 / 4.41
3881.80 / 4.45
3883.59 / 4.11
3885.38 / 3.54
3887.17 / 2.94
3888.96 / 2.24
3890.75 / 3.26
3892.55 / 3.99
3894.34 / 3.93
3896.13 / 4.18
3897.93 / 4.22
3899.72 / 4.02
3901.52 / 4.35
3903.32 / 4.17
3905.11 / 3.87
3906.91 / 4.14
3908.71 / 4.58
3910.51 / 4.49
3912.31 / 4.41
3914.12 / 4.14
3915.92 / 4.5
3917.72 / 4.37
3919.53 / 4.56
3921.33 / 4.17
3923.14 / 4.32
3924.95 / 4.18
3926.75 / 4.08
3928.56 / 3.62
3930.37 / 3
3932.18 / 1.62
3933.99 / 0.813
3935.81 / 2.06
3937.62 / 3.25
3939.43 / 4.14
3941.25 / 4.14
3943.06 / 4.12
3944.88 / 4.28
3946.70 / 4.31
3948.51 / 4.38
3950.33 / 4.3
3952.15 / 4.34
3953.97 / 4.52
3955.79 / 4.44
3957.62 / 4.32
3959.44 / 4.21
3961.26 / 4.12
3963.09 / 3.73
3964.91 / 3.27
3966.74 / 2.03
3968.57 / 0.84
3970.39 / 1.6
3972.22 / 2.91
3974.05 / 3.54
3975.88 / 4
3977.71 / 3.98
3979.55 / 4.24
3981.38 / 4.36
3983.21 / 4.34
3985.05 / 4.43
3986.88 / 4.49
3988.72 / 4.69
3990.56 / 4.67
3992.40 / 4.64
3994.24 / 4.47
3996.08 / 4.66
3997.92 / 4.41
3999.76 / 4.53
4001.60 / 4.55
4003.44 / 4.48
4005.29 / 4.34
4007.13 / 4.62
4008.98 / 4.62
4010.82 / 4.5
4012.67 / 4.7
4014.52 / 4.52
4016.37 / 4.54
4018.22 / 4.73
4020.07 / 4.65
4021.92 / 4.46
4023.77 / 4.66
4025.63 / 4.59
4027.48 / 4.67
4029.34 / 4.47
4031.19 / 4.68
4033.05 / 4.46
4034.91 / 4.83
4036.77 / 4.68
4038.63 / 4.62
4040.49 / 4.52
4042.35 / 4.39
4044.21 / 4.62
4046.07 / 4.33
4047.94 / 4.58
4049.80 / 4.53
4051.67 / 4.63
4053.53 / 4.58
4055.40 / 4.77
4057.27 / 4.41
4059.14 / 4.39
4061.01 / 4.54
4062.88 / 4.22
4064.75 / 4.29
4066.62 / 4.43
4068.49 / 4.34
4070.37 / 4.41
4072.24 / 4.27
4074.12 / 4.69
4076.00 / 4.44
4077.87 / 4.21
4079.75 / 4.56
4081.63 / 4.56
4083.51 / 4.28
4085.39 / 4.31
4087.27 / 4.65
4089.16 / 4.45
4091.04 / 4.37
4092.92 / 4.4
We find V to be 1.2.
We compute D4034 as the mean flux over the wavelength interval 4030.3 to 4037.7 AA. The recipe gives 4.66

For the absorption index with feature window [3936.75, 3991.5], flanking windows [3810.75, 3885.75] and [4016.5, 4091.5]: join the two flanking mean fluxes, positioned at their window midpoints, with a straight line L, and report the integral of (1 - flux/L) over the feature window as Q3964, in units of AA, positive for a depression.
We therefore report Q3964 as 5.7 AA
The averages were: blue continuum 4.08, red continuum 4.51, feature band 3.87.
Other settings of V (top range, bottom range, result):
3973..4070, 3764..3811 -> 1.31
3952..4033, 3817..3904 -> 1.12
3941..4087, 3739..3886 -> 1.21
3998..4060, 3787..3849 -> 1.33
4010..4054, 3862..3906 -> 1.21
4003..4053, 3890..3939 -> 1.28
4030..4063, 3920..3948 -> 1.37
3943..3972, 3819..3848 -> 1.05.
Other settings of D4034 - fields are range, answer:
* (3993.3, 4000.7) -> 4.52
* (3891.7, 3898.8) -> 4.08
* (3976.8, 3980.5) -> 4.11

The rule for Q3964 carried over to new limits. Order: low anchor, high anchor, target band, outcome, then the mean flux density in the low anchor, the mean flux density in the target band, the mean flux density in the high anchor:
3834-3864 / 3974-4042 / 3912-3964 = 5.04 AA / 4.01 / 3.87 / 4.51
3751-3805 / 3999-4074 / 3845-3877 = -2.93 AA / 3.83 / 4.42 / 4.53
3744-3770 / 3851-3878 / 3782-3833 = 0.31 AA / 3.6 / 3.95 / 4.41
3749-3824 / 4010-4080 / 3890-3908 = 0.63 AA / 3.9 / 4.03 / 4.52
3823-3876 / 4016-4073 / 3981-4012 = -0.85 AA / 4.02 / 4.52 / 4.53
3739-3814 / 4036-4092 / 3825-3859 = 1.35 AA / 3.81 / 3.81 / 4.47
